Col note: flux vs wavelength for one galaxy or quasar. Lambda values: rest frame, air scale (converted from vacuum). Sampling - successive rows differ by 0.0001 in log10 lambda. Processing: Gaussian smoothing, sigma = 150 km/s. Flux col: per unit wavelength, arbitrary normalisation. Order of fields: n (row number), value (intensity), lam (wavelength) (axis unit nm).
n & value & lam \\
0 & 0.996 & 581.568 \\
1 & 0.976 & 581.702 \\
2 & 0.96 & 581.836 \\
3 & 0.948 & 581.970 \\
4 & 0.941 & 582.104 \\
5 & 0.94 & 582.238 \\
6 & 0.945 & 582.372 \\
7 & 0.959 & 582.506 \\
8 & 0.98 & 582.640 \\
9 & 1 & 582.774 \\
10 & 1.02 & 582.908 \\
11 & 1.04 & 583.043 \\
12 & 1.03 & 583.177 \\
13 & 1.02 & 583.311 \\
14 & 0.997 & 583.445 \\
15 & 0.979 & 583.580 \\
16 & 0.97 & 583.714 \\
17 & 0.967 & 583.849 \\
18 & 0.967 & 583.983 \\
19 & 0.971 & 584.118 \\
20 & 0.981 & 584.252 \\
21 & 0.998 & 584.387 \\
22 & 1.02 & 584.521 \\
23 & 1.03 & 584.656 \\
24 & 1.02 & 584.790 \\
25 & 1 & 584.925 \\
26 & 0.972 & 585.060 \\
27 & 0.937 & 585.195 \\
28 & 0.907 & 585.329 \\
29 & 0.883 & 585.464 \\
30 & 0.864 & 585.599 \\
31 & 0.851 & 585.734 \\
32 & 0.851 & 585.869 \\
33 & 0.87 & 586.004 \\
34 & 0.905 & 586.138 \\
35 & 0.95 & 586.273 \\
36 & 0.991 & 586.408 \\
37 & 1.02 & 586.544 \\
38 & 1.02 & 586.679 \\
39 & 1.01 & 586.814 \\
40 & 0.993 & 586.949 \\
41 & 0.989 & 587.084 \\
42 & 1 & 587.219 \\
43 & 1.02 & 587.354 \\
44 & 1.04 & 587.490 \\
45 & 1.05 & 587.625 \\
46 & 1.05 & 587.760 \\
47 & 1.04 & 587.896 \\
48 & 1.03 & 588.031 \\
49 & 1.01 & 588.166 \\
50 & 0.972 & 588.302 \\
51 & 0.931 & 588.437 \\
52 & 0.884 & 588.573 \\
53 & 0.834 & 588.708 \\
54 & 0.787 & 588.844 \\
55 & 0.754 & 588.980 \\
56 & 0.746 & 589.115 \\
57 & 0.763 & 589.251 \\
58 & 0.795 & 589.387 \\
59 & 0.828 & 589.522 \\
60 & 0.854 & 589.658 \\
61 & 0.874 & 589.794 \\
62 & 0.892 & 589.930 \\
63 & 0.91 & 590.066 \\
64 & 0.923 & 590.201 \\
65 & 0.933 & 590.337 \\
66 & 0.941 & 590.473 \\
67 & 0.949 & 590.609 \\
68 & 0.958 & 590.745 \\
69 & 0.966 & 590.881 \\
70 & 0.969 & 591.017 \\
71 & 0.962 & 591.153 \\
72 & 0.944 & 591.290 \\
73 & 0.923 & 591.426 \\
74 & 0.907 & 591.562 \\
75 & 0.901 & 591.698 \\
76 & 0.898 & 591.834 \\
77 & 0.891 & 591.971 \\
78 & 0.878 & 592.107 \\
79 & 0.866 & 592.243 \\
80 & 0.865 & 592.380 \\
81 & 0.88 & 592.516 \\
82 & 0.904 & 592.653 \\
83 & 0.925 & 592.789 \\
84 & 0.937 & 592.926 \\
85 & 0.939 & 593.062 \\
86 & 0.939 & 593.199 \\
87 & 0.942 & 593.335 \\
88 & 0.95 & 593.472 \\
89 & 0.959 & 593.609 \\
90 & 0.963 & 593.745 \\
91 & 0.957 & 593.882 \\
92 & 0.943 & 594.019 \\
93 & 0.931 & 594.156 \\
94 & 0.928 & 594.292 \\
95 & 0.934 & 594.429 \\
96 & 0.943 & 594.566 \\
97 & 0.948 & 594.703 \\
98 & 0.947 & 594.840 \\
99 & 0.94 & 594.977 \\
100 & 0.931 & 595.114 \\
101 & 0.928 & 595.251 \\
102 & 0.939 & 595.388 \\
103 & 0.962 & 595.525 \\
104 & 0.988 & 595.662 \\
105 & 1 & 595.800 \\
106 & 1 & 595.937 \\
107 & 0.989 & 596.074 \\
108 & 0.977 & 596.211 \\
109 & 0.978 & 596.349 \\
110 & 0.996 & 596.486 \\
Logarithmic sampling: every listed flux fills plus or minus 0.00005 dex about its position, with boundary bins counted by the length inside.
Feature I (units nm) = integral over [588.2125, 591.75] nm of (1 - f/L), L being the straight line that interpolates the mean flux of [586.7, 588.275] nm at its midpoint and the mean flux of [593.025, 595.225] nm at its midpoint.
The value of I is 0.36 nm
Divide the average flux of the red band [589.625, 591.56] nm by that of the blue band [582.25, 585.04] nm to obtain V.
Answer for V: 0.9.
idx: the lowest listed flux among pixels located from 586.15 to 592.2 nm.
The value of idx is 0.746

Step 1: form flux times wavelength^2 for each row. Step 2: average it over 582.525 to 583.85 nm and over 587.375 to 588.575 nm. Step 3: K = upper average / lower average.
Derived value 1.02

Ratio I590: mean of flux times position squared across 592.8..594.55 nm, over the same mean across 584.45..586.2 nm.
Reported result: 1.0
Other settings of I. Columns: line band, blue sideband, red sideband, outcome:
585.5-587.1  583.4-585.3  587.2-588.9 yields 0.06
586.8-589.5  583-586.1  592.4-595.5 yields 0.06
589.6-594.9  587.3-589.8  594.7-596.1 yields 0.07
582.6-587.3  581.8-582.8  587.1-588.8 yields 0.00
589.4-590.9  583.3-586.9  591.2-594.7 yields 0.05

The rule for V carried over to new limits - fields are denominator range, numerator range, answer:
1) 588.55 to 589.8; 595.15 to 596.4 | 1.21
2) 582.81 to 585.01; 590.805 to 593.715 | 0.92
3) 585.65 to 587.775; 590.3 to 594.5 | 0.95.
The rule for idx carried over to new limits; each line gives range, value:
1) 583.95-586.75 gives 0.851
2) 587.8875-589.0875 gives 0.754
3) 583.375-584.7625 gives 0.967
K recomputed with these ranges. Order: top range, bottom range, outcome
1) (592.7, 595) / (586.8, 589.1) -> 1.00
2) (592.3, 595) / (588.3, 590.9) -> 1.09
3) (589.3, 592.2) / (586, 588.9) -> 0.94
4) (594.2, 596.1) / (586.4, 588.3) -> 0.96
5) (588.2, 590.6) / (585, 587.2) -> 0.93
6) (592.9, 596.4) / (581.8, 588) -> 1.01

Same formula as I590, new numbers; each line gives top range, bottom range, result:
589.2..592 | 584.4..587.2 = 0.96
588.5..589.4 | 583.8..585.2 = 0.81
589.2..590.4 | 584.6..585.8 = 0.94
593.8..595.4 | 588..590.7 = 1.09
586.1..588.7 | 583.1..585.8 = 1.03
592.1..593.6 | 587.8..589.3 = 1.04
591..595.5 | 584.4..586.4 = 1.02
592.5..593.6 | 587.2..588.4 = 0.93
